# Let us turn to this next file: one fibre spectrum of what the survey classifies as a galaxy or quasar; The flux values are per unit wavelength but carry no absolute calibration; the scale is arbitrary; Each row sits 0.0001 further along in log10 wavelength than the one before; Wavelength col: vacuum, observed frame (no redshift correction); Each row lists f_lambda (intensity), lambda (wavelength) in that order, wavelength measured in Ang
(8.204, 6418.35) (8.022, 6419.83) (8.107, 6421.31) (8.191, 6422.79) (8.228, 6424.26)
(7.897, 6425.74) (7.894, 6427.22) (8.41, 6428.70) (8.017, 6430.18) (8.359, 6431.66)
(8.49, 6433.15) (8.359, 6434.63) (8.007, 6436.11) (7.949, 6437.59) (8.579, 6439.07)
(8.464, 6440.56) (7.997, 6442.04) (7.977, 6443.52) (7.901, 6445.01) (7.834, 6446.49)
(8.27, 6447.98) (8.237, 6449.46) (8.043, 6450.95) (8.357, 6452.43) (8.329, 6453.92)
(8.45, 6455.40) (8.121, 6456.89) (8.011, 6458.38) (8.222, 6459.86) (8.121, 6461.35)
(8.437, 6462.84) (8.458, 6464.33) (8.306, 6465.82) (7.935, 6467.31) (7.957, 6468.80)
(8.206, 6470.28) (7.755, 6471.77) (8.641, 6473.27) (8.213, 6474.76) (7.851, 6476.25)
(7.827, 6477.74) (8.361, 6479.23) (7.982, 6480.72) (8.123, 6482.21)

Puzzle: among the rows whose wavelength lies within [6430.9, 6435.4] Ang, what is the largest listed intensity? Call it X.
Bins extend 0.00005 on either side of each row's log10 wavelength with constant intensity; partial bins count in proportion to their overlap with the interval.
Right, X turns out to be 8.49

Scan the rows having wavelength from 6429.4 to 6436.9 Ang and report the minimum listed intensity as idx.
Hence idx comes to 8.007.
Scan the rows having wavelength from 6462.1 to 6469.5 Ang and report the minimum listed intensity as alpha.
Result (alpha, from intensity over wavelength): 7.935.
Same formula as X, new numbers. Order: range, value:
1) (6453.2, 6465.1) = 8.458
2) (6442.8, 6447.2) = 7.977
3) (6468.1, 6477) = 8.641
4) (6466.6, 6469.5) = 7.957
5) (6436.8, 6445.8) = 8.579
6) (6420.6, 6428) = 8.228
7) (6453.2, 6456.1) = 8.45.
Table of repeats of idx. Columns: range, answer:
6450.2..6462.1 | 8.011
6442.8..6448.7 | 7.834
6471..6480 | 7.755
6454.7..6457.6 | 8.121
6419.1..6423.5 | 8.022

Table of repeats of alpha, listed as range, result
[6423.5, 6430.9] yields 7.894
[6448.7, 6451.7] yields 8.043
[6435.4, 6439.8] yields 7.949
